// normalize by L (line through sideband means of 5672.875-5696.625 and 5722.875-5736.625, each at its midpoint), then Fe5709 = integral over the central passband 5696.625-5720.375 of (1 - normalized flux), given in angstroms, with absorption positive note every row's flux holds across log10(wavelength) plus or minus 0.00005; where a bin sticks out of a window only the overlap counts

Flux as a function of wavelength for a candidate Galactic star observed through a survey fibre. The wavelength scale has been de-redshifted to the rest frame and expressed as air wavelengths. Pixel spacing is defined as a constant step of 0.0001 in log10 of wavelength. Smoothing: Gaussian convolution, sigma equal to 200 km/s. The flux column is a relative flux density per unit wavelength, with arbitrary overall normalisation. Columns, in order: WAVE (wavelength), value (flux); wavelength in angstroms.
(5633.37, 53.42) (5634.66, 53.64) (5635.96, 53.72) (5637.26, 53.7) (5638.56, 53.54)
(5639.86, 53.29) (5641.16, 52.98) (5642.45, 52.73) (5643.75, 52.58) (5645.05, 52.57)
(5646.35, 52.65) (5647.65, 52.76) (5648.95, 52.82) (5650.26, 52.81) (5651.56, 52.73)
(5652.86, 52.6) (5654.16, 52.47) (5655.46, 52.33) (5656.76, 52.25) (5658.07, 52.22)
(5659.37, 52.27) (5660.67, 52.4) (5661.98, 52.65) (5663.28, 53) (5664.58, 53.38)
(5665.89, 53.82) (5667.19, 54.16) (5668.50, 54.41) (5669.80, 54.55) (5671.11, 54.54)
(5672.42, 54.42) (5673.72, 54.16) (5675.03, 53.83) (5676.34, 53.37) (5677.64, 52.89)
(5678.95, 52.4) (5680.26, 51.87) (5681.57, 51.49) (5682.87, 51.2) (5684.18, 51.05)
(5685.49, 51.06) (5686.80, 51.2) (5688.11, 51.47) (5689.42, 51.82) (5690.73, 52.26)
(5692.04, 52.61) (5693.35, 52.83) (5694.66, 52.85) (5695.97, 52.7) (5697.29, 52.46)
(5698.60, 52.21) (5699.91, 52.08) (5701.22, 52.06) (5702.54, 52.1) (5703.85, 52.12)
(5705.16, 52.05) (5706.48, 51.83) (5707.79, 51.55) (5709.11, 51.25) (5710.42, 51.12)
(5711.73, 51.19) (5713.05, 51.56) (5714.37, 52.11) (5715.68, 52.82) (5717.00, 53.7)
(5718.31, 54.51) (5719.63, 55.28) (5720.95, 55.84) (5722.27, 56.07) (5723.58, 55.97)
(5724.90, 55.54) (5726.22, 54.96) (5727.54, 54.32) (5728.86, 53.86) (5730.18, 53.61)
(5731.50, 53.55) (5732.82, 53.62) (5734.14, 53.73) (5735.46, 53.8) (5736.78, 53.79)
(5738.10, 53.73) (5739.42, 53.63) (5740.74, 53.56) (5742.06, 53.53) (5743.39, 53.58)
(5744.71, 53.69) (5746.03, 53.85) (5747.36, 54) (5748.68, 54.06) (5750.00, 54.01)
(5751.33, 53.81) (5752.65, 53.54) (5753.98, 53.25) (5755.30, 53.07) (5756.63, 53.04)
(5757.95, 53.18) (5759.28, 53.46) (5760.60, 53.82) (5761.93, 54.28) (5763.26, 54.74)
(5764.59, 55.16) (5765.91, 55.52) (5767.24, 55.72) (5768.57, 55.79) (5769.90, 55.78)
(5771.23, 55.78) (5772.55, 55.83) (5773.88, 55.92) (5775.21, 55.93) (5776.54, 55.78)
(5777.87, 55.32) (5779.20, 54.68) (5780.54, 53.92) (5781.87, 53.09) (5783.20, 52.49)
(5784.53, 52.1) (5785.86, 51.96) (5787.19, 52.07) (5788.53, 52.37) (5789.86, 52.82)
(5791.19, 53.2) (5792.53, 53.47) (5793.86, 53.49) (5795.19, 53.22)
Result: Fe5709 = 0.5 angstroms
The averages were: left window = 52.3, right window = 54.3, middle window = 52.3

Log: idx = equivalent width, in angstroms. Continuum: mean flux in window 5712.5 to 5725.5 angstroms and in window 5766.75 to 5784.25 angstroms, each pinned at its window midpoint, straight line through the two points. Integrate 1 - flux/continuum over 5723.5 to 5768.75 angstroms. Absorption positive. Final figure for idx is 0.5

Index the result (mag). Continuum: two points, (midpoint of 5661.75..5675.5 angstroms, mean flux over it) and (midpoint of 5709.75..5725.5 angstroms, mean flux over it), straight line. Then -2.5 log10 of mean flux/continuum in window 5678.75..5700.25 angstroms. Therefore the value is 0.04 mag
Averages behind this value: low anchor 54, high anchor 53.8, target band 52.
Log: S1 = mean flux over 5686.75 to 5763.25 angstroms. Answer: 53.3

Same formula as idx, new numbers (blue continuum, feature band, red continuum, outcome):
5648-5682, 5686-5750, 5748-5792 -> 0.5 angstroms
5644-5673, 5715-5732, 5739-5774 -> -0.2 angstroms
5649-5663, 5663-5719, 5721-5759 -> 0.6 angstroms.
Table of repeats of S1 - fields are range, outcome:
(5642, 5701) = 52.7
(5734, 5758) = 53.6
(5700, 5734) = 53.3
